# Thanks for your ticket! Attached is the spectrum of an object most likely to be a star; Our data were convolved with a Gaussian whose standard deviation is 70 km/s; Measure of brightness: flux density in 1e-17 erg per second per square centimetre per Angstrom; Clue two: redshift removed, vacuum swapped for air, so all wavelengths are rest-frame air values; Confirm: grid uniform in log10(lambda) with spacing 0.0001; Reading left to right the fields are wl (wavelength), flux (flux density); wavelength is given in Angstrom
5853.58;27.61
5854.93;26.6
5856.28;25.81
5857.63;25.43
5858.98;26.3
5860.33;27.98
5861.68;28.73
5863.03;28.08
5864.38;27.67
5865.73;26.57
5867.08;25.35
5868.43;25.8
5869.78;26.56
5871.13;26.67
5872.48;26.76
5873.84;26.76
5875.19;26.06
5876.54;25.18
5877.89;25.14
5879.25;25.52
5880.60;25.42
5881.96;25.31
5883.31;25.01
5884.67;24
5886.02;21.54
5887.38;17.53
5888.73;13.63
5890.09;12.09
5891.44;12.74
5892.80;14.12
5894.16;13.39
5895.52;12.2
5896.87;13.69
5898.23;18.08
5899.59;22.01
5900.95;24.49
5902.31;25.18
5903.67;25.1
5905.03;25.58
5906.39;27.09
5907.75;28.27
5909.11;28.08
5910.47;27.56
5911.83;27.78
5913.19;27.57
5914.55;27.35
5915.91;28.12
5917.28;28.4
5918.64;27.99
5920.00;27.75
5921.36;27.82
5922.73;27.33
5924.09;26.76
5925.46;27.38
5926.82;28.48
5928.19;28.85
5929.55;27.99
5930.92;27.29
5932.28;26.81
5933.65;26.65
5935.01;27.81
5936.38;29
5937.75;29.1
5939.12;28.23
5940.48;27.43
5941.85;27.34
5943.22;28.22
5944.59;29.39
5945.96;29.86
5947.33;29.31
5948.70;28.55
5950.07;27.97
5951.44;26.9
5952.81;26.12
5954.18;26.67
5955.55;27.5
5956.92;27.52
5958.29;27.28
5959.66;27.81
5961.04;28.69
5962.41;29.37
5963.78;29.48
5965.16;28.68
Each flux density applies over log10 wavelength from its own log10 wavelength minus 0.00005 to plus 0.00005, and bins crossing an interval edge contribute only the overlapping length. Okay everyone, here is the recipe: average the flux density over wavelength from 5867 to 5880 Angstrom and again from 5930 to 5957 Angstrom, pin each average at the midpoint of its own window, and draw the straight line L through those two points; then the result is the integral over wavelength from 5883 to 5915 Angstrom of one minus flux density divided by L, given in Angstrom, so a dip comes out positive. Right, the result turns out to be 6.5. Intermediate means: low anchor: 26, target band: 21.3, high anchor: 27.9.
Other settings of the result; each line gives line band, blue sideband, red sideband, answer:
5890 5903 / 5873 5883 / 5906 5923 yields 4.74 Angstrom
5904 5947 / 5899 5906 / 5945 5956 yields -2.74 Angstrom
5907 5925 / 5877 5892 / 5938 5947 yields -2.00 Angstrom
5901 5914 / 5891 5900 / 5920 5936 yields -4.76 Angstrom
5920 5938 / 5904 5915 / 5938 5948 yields 0.19 Angstrom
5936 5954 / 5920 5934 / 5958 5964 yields -0.08 Angstrom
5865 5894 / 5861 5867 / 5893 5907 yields 2.47 Angstrom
